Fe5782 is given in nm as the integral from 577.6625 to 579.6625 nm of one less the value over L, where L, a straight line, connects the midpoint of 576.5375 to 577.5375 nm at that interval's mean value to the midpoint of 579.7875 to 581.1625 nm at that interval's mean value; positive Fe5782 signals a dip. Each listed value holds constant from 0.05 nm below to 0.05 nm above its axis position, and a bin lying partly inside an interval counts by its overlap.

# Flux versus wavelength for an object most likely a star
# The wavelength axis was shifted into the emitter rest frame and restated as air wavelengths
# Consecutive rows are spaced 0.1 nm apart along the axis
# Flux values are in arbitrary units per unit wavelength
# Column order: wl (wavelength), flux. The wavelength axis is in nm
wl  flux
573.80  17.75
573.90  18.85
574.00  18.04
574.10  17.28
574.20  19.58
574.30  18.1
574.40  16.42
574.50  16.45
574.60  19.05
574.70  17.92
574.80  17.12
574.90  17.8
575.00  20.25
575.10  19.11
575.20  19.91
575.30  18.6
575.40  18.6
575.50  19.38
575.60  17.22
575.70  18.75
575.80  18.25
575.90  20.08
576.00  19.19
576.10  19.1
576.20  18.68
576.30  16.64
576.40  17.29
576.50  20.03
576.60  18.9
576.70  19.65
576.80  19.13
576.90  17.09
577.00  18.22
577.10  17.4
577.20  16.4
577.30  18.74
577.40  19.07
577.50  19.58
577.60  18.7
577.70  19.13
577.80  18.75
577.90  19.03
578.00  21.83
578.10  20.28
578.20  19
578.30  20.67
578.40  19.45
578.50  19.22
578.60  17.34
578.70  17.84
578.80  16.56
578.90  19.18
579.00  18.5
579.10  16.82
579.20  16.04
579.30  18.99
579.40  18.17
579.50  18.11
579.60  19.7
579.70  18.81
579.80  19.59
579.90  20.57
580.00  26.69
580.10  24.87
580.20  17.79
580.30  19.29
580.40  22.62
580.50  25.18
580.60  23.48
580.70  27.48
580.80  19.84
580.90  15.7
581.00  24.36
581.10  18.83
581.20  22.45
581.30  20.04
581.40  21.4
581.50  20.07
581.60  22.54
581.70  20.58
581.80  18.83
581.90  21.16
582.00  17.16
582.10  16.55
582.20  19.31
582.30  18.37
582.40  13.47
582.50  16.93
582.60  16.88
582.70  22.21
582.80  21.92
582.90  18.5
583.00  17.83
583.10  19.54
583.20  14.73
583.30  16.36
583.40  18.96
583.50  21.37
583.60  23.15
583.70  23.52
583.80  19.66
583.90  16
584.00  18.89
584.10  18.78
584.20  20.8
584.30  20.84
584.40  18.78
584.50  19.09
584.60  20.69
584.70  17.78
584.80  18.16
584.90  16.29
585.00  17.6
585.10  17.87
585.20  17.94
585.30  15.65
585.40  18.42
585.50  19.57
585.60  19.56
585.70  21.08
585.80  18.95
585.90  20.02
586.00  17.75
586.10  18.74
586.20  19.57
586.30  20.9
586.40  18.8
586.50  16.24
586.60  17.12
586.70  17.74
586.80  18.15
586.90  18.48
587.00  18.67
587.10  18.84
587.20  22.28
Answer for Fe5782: 0.13 nm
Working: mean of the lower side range 18.4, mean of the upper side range 21.9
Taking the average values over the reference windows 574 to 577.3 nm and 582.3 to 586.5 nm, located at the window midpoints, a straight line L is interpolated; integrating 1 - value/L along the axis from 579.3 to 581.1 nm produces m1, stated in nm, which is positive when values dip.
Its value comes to -0.25 nm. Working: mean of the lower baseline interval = 18.4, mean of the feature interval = 21.2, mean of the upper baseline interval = 18.8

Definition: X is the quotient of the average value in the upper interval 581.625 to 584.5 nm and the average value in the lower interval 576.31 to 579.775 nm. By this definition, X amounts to 1.02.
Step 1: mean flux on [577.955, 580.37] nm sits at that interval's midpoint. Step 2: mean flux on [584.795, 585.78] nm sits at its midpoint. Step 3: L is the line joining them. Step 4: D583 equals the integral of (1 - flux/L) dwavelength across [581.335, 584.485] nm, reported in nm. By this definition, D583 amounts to -0.09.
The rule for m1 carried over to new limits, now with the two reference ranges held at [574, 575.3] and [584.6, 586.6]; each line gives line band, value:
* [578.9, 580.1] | -0.075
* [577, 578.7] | -0.061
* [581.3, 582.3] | -0.069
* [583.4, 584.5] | -0.097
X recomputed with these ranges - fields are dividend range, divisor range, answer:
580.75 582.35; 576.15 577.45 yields 1.09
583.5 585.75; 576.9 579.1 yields 1.02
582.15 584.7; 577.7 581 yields 0.95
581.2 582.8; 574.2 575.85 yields 1.05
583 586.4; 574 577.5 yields 1.03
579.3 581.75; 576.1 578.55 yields 1.12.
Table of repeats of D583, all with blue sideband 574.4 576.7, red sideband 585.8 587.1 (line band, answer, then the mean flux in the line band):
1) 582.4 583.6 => -0.01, 18.6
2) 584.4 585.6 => 0.02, 18.2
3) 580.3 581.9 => -0.25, 21.5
